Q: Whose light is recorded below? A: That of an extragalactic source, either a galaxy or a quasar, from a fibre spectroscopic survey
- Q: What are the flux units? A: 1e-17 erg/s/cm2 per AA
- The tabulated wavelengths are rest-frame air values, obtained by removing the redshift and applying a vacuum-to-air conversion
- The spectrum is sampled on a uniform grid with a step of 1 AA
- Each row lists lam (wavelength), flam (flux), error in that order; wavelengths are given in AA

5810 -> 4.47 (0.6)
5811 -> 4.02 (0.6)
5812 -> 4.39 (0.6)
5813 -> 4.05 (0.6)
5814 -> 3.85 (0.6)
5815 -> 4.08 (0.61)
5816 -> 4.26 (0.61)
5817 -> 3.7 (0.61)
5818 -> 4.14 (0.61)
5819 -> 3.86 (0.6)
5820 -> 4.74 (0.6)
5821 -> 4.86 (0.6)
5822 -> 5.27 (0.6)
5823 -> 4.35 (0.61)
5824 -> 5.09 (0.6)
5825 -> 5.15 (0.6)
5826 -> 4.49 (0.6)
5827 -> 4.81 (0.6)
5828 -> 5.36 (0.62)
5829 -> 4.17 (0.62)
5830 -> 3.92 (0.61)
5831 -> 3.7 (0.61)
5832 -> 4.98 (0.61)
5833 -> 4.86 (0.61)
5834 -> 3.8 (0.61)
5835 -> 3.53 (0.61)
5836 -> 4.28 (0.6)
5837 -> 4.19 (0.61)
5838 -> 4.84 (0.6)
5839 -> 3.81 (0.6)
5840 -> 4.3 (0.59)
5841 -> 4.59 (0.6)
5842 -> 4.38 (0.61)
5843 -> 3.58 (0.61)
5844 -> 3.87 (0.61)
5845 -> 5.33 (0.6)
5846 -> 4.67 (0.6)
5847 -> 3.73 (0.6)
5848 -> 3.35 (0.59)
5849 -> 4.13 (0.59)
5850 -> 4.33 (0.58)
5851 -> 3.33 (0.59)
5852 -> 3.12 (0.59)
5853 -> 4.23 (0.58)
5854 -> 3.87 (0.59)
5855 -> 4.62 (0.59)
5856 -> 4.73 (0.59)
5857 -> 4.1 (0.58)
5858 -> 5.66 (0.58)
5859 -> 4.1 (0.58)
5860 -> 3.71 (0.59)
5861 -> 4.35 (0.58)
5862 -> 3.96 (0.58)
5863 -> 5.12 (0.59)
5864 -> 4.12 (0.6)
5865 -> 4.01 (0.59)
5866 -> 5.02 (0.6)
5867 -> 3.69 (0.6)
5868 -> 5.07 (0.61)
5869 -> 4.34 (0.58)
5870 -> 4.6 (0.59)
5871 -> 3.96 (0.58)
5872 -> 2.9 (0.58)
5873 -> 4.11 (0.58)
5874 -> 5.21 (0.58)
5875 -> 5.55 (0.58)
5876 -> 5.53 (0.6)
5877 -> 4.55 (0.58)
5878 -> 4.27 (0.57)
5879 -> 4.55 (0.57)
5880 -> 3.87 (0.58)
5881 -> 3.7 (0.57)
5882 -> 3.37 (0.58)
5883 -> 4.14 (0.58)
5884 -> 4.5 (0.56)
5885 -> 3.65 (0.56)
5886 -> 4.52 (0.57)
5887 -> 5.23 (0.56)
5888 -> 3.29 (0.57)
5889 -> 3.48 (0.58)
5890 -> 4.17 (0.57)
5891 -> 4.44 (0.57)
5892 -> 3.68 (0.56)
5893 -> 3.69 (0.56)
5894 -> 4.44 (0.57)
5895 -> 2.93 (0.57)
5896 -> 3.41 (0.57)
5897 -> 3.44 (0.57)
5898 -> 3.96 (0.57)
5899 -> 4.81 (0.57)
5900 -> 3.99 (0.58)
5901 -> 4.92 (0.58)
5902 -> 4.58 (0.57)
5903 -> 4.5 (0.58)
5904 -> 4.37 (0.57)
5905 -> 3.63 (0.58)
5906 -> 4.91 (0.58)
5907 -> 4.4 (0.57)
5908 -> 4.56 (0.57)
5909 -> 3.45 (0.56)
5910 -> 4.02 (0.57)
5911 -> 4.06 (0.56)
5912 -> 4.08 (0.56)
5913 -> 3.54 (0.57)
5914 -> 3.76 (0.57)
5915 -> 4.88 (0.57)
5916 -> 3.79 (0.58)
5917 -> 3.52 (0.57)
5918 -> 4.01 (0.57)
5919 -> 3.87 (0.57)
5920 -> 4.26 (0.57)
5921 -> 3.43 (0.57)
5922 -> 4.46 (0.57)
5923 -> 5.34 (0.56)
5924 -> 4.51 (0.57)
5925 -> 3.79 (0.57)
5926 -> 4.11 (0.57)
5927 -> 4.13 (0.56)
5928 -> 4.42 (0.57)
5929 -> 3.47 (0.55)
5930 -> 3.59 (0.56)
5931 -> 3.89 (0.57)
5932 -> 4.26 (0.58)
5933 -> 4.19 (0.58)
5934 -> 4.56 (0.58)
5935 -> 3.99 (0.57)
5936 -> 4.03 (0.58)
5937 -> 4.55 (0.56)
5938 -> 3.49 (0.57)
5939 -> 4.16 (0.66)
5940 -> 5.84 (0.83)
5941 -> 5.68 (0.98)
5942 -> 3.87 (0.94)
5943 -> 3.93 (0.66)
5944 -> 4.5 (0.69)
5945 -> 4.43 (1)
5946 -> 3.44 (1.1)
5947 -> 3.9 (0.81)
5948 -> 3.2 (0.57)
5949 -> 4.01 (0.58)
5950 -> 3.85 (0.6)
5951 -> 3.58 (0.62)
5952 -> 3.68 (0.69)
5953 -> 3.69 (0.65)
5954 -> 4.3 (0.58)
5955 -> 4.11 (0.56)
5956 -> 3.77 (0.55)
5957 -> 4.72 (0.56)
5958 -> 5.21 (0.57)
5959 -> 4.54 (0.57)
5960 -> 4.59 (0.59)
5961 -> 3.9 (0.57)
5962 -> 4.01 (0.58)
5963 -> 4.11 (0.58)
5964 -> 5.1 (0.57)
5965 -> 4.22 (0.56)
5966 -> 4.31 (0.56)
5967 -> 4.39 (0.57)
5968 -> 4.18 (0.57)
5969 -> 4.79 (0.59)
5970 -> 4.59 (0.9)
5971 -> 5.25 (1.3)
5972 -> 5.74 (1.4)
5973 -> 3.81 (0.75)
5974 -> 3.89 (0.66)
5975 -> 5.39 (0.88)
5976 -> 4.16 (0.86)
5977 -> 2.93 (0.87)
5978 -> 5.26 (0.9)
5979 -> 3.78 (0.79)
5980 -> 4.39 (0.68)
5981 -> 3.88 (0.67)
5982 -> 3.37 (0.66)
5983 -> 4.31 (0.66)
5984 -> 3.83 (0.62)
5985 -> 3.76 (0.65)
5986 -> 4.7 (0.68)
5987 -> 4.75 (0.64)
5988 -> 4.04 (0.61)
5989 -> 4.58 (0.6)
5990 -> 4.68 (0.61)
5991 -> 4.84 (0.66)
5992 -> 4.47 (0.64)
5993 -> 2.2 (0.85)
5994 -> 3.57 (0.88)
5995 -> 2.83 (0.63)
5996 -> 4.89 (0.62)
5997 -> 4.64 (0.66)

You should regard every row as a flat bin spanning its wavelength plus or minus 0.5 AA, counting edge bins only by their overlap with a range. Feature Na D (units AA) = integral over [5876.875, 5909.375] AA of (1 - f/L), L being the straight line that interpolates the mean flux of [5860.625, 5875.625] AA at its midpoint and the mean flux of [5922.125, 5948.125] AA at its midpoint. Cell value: 1.79 AA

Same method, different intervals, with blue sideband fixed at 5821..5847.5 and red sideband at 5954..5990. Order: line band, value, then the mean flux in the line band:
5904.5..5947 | 2.2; 4.16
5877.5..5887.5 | 0.5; 4.18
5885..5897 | 1.4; 3.9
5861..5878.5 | -0.2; 4.47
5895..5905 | 0.6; 4.13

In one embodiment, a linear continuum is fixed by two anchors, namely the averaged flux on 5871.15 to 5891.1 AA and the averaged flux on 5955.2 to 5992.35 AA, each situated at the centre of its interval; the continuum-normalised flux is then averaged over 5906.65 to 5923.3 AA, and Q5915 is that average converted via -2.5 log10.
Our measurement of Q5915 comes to 0.06 mag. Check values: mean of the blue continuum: 4.24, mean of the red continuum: 4.38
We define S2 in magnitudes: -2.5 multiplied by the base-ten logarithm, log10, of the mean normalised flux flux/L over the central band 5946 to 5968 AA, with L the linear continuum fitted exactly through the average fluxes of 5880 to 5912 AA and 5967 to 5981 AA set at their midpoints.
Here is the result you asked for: 0.059 mag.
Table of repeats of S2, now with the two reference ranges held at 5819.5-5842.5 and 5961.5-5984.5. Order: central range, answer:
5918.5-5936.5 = 0.07 mag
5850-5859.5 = 0.07 mag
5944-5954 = 0.14 mag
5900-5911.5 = 0.03 mag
